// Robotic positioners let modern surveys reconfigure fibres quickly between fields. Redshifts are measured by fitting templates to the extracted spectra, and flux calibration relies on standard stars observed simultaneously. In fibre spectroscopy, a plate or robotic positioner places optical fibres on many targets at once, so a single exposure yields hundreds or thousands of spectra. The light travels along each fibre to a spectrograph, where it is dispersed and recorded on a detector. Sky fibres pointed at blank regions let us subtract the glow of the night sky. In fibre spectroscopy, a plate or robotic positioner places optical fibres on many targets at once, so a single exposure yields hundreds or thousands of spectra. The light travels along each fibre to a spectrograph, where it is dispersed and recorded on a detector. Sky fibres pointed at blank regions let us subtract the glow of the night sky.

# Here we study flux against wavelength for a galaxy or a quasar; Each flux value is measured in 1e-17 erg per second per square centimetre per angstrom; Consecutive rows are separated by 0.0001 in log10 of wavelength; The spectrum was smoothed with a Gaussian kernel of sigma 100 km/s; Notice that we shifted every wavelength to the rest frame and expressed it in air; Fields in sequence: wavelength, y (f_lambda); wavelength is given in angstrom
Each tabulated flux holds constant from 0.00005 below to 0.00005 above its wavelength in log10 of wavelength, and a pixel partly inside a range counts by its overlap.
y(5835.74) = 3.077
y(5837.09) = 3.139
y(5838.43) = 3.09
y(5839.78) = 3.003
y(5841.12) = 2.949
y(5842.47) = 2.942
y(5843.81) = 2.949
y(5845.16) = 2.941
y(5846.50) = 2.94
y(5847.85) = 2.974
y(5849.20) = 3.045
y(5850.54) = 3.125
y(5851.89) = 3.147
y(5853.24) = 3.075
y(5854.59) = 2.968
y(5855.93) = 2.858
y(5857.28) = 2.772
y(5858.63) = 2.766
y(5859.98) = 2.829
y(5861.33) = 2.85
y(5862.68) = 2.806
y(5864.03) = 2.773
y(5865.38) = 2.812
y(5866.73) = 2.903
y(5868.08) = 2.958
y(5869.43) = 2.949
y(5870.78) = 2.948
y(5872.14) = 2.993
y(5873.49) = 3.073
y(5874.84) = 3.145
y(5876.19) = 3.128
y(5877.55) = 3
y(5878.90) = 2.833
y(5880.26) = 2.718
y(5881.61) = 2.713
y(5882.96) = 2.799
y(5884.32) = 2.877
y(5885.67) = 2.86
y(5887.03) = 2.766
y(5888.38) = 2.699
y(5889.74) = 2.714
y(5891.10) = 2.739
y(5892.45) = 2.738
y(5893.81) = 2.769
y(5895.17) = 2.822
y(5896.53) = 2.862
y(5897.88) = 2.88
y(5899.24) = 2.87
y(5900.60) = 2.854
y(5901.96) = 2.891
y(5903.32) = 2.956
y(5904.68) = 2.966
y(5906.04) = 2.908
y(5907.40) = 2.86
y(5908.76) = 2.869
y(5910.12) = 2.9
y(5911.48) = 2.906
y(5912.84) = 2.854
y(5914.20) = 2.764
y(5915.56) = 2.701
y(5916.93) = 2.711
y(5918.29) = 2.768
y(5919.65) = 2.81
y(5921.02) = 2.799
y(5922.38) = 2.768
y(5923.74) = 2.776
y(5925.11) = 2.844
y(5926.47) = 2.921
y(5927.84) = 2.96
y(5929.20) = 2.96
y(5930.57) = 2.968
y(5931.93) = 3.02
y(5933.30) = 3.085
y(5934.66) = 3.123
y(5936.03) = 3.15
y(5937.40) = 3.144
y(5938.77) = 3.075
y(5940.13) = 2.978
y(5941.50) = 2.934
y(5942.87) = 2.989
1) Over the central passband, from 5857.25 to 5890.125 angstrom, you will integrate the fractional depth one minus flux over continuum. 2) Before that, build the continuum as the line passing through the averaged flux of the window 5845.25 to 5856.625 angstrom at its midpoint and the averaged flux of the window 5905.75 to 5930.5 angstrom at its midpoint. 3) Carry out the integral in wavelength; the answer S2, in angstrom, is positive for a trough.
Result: 0.9 angstrom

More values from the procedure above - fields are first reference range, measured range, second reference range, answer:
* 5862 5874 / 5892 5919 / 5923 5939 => 1.09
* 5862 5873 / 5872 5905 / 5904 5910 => 0.40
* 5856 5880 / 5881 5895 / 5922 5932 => 0.65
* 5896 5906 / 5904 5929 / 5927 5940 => 1.09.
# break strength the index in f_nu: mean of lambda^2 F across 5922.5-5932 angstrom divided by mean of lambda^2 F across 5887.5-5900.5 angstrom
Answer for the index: 1.05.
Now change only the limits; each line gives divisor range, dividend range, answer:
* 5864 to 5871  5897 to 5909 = 1.01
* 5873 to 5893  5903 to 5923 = 1.00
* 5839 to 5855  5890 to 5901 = 0.95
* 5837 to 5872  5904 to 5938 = 1.01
